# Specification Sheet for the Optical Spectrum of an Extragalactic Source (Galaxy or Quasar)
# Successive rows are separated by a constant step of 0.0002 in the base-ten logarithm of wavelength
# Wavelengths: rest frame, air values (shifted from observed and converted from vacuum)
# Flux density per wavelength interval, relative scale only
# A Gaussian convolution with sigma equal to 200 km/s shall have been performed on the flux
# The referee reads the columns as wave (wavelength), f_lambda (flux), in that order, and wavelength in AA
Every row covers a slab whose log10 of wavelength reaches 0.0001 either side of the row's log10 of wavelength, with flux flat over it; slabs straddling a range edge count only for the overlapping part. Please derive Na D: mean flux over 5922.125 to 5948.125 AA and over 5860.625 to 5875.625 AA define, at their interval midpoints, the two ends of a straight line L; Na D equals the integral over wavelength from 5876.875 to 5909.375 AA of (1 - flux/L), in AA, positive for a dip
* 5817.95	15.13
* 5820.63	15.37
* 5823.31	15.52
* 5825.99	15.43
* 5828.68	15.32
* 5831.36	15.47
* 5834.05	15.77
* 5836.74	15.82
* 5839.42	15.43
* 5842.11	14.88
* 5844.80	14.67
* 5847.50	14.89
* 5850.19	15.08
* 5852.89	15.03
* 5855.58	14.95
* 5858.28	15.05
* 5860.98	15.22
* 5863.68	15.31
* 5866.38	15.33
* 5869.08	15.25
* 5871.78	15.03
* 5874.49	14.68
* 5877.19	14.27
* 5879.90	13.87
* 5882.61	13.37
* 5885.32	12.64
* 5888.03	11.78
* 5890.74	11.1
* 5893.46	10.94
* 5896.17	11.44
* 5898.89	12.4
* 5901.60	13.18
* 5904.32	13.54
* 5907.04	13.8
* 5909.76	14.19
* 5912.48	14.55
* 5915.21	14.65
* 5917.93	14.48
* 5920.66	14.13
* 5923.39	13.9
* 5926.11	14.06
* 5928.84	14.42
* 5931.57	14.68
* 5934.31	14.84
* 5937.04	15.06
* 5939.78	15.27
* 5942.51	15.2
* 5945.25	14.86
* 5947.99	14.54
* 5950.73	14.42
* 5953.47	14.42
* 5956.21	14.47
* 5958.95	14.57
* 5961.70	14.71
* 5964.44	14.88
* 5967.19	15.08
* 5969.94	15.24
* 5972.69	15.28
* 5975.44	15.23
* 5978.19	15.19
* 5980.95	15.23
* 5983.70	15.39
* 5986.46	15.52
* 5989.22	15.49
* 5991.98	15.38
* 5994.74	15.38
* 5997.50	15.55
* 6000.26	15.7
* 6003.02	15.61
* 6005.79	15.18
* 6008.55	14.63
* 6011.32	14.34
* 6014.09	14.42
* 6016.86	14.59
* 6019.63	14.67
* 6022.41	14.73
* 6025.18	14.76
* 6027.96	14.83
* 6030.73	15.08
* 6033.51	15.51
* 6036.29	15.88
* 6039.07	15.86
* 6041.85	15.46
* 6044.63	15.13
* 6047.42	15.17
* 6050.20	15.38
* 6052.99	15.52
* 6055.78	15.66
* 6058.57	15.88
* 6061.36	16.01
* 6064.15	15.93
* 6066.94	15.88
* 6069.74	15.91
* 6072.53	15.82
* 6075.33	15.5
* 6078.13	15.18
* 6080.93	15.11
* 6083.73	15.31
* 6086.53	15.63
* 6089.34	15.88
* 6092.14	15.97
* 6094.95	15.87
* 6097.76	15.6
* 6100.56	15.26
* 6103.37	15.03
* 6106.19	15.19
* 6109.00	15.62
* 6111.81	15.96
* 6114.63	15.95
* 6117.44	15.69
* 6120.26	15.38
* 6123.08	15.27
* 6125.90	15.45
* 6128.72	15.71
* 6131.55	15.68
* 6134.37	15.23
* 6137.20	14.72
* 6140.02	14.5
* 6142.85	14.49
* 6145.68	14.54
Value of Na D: 5.0 AA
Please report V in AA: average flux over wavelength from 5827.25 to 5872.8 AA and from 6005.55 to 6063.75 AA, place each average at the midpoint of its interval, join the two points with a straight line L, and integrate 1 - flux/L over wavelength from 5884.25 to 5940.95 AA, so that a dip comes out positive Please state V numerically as 6.06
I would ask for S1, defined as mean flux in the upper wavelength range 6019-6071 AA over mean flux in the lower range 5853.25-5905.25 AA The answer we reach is 1.1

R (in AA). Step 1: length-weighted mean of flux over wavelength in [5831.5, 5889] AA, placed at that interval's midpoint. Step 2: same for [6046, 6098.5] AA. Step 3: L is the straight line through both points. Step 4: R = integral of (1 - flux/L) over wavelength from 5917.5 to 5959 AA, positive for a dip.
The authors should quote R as 1.30 AA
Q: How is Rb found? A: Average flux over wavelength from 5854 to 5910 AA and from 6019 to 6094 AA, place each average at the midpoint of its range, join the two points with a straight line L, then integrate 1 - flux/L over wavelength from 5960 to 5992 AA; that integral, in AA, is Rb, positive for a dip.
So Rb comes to -1.2 AA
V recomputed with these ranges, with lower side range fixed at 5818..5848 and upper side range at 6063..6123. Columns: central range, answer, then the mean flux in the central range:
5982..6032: 1.4 AA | 15.1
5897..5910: 1.8 AA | 13.3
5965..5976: 0.2 AA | 15.2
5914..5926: 0.9 AA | 14.3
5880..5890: 1.8 AA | 12.7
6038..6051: 0.1 AA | 15.4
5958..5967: 0.4 AA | 14.8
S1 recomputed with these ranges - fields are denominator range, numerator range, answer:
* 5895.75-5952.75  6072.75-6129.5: 1.09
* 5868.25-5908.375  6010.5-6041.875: 1.14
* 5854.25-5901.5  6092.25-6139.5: 1.13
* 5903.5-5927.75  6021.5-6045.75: 1.08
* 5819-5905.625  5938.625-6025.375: 1.05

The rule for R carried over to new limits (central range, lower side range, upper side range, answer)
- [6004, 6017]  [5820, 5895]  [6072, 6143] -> 0.4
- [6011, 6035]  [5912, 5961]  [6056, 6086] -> 0.8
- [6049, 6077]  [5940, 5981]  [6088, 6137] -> -0.7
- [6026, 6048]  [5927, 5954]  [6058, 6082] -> 0.1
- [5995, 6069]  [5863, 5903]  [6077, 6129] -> -2.3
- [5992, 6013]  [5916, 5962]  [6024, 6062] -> -0.1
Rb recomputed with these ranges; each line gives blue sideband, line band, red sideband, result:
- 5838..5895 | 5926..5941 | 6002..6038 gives -0.2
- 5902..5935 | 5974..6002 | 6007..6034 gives -1.6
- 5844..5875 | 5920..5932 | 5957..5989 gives 0.7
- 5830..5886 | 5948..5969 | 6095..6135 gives 0.7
